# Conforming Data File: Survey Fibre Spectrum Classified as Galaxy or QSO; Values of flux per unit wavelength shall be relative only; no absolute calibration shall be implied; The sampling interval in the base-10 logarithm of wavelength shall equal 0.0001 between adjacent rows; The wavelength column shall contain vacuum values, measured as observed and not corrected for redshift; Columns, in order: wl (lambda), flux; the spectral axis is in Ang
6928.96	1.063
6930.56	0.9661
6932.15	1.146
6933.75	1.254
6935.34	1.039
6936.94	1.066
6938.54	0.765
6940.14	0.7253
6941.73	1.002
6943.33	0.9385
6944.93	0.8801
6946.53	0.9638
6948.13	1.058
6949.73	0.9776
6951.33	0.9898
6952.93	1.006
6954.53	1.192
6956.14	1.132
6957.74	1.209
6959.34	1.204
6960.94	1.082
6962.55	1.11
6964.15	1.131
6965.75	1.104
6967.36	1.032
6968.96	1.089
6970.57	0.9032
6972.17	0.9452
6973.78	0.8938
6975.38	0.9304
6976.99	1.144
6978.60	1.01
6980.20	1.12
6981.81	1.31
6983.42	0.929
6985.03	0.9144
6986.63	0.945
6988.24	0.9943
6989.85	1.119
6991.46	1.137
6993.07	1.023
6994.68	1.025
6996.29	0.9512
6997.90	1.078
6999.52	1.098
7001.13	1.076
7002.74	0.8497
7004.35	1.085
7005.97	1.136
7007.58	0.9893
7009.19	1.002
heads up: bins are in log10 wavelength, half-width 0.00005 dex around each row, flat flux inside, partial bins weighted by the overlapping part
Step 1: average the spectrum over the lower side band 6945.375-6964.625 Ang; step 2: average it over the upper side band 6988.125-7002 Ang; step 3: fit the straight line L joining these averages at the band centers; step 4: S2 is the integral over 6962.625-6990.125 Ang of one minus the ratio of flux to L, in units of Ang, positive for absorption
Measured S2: 1.0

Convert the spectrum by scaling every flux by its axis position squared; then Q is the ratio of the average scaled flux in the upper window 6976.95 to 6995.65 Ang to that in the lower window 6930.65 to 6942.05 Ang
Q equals 1.07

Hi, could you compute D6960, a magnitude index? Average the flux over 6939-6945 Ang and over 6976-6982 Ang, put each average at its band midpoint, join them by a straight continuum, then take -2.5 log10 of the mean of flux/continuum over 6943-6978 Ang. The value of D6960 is -0.048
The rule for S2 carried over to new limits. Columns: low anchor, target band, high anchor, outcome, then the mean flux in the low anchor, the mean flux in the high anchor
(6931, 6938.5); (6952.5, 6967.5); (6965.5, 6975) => -1.7 Ang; 1.08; 0.985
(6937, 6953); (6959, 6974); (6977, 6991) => -0.8 Ang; 0.934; 1.05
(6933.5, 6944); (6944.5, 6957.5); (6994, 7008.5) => -0.9 Ang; 0.956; 1.03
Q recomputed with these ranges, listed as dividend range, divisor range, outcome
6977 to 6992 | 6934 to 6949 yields 1.13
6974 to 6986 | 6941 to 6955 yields 1.06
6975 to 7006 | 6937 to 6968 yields 1.03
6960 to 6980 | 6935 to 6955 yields 1.08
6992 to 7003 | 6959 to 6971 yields 0.96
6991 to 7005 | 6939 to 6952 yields 1.12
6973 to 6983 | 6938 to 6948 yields 1.20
